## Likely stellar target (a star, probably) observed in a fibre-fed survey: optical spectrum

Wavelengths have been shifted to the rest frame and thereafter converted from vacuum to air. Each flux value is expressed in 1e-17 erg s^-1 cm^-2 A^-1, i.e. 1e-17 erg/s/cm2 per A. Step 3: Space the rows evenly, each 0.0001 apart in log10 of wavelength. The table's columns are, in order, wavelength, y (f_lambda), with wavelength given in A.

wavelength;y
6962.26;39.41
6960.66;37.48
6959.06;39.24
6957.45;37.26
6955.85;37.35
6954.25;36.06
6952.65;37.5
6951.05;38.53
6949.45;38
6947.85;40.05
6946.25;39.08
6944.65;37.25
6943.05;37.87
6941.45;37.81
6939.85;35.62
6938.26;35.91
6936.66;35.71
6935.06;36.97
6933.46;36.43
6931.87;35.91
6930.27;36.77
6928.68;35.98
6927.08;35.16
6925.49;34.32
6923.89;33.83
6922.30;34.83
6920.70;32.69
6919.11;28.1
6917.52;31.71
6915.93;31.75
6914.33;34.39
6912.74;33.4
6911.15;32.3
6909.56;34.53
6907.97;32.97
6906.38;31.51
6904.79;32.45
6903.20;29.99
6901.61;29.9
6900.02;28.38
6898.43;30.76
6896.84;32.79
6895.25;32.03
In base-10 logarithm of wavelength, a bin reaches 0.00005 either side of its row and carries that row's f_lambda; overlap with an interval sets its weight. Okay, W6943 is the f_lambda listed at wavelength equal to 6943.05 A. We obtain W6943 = 37.87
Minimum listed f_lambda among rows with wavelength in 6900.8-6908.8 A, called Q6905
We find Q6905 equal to 29.9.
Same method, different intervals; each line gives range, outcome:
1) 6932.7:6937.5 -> 35.71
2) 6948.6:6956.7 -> 36.06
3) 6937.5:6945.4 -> 35.62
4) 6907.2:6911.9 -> 32.3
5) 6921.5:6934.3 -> 33.83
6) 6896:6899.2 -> 30.76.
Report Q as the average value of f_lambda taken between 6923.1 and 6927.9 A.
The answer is 34.4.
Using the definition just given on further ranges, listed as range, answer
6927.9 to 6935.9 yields 36.4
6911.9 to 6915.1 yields 33.9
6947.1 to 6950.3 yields 39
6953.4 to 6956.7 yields 36.8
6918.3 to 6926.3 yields 32.8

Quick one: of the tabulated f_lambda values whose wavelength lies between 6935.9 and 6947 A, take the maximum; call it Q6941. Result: 39.08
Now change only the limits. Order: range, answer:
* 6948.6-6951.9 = 38.53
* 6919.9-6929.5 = 35.98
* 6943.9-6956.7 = 40.05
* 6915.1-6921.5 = 32.69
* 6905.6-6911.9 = 34.53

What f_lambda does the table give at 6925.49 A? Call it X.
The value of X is 34.32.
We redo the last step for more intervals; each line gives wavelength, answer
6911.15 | 32.3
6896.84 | 32.79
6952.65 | 37.5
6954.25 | 36.06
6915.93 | 31.75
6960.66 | 37.48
